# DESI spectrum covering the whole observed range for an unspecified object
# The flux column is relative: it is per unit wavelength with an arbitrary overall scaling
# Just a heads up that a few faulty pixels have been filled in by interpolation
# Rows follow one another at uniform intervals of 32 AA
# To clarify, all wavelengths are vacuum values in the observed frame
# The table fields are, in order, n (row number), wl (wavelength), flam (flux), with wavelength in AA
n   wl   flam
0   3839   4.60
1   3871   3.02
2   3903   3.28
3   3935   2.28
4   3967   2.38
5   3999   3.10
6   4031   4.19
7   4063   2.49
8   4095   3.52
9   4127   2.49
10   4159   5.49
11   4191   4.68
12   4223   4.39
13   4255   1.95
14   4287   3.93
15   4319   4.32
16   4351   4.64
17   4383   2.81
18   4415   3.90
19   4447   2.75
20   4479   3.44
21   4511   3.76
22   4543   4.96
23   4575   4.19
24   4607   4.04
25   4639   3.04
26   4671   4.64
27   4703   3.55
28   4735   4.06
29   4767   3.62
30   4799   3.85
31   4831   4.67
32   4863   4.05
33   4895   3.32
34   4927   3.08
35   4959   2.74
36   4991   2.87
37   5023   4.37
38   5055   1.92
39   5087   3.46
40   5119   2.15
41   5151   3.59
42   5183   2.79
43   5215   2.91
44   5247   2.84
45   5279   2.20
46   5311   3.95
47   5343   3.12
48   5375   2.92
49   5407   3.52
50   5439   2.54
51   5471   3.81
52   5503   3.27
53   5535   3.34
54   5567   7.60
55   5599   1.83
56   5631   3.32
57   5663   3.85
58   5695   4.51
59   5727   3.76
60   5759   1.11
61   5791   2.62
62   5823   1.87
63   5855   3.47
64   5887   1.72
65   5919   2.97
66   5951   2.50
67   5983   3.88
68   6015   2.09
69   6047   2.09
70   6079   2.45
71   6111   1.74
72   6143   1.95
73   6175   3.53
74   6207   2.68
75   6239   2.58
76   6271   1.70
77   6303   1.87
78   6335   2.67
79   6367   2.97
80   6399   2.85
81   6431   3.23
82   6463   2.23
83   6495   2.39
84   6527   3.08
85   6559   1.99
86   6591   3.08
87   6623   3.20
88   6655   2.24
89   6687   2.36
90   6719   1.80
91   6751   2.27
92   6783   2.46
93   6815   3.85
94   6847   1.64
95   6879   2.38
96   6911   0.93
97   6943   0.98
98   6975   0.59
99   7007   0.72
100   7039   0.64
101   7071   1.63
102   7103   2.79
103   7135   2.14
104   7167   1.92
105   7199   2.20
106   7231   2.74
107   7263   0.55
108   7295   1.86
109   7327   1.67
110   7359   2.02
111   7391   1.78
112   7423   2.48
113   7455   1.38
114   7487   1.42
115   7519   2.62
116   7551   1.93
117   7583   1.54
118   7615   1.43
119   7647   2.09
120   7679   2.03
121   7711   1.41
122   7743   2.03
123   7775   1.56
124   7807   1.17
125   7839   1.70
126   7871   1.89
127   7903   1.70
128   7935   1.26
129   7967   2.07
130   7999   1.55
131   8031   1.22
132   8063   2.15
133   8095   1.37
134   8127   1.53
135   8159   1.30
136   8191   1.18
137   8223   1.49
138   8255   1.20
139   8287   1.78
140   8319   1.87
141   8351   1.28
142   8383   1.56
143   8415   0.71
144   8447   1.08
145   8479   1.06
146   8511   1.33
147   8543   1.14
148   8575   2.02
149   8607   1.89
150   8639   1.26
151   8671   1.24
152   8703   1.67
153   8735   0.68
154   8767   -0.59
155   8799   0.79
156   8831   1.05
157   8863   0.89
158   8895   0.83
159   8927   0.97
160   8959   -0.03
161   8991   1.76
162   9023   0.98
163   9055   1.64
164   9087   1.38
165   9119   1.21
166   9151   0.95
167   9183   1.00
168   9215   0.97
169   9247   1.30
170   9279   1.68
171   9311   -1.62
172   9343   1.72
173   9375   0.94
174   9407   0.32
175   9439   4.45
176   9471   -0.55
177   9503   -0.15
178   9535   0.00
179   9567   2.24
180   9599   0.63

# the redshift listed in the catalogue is 0.388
